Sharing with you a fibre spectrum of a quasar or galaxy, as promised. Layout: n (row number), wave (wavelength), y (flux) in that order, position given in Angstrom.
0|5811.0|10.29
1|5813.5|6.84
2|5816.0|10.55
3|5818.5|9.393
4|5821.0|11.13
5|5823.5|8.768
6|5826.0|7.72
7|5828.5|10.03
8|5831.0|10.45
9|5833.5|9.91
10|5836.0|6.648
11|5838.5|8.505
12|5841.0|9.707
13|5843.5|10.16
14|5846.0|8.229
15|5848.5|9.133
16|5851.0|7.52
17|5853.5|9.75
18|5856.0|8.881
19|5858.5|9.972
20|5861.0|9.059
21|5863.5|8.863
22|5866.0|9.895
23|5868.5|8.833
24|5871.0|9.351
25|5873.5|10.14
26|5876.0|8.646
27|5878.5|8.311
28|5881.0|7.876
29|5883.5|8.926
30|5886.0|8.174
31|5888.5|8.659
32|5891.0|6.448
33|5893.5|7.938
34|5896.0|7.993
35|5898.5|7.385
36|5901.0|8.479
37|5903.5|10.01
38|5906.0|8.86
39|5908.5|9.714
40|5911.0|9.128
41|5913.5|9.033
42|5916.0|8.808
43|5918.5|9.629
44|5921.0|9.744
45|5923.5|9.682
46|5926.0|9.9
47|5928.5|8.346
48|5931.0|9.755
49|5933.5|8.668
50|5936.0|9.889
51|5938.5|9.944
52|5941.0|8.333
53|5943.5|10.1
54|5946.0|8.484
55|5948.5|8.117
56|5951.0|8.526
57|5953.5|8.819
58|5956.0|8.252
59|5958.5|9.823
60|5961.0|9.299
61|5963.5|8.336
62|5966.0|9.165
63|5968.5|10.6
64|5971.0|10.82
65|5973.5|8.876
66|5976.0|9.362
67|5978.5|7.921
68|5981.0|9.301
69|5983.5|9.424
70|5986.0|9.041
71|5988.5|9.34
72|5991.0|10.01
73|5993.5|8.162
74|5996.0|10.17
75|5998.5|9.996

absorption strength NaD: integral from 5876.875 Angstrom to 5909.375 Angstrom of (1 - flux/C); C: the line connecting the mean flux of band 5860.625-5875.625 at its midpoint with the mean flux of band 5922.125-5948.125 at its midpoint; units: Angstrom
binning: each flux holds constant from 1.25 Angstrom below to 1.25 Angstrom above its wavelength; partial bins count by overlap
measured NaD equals 3.3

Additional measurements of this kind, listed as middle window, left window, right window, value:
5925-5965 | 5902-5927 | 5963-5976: 2.1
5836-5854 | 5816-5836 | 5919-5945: 1.3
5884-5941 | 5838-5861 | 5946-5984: 1.2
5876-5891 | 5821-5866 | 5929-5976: 1.5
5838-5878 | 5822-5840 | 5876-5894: -3.1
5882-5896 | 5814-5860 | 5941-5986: 1.7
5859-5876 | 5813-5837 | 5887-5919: -0.8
